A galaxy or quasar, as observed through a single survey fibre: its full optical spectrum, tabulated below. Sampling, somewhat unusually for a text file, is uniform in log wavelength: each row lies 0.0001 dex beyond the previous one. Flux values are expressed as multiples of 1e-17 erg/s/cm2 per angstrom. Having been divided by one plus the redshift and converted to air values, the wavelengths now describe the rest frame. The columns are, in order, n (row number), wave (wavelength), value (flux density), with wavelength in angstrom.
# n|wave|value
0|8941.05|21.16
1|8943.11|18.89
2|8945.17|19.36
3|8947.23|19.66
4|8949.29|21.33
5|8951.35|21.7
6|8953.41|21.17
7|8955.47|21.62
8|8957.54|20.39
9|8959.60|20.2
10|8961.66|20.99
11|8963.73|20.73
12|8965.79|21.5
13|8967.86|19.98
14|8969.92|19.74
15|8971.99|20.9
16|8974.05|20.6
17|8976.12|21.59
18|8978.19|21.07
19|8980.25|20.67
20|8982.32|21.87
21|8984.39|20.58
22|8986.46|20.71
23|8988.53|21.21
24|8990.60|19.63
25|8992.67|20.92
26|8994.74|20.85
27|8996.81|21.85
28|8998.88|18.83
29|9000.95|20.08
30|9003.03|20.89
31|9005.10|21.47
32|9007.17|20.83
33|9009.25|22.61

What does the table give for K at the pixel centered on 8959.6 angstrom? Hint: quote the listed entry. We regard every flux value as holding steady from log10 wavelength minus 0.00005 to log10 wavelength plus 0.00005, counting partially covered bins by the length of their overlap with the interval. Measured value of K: 20.2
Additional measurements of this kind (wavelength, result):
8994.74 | 20.85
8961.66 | 20.99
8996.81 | 21.85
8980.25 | 20.67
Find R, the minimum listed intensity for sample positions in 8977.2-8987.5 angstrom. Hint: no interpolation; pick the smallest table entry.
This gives 20.58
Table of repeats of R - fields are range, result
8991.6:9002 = 18.83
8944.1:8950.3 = 19.36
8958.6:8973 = 19.74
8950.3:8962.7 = 20.2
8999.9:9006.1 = 20.08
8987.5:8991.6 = 19.63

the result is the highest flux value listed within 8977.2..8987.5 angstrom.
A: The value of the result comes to 21.87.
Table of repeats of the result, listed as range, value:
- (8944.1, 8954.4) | 21.7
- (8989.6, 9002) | 21.85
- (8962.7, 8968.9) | 21.5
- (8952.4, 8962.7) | 21.62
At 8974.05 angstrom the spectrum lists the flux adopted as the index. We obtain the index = 20.6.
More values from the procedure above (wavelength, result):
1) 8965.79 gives 21.5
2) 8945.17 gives 19.36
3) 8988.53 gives 21.21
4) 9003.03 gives 20.89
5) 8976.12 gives 21.59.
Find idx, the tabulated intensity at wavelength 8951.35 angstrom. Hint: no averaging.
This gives 21.7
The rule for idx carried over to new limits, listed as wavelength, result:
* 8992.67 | 20.92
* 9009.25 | 22.61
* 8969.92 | 19.74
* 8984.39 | 20.58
